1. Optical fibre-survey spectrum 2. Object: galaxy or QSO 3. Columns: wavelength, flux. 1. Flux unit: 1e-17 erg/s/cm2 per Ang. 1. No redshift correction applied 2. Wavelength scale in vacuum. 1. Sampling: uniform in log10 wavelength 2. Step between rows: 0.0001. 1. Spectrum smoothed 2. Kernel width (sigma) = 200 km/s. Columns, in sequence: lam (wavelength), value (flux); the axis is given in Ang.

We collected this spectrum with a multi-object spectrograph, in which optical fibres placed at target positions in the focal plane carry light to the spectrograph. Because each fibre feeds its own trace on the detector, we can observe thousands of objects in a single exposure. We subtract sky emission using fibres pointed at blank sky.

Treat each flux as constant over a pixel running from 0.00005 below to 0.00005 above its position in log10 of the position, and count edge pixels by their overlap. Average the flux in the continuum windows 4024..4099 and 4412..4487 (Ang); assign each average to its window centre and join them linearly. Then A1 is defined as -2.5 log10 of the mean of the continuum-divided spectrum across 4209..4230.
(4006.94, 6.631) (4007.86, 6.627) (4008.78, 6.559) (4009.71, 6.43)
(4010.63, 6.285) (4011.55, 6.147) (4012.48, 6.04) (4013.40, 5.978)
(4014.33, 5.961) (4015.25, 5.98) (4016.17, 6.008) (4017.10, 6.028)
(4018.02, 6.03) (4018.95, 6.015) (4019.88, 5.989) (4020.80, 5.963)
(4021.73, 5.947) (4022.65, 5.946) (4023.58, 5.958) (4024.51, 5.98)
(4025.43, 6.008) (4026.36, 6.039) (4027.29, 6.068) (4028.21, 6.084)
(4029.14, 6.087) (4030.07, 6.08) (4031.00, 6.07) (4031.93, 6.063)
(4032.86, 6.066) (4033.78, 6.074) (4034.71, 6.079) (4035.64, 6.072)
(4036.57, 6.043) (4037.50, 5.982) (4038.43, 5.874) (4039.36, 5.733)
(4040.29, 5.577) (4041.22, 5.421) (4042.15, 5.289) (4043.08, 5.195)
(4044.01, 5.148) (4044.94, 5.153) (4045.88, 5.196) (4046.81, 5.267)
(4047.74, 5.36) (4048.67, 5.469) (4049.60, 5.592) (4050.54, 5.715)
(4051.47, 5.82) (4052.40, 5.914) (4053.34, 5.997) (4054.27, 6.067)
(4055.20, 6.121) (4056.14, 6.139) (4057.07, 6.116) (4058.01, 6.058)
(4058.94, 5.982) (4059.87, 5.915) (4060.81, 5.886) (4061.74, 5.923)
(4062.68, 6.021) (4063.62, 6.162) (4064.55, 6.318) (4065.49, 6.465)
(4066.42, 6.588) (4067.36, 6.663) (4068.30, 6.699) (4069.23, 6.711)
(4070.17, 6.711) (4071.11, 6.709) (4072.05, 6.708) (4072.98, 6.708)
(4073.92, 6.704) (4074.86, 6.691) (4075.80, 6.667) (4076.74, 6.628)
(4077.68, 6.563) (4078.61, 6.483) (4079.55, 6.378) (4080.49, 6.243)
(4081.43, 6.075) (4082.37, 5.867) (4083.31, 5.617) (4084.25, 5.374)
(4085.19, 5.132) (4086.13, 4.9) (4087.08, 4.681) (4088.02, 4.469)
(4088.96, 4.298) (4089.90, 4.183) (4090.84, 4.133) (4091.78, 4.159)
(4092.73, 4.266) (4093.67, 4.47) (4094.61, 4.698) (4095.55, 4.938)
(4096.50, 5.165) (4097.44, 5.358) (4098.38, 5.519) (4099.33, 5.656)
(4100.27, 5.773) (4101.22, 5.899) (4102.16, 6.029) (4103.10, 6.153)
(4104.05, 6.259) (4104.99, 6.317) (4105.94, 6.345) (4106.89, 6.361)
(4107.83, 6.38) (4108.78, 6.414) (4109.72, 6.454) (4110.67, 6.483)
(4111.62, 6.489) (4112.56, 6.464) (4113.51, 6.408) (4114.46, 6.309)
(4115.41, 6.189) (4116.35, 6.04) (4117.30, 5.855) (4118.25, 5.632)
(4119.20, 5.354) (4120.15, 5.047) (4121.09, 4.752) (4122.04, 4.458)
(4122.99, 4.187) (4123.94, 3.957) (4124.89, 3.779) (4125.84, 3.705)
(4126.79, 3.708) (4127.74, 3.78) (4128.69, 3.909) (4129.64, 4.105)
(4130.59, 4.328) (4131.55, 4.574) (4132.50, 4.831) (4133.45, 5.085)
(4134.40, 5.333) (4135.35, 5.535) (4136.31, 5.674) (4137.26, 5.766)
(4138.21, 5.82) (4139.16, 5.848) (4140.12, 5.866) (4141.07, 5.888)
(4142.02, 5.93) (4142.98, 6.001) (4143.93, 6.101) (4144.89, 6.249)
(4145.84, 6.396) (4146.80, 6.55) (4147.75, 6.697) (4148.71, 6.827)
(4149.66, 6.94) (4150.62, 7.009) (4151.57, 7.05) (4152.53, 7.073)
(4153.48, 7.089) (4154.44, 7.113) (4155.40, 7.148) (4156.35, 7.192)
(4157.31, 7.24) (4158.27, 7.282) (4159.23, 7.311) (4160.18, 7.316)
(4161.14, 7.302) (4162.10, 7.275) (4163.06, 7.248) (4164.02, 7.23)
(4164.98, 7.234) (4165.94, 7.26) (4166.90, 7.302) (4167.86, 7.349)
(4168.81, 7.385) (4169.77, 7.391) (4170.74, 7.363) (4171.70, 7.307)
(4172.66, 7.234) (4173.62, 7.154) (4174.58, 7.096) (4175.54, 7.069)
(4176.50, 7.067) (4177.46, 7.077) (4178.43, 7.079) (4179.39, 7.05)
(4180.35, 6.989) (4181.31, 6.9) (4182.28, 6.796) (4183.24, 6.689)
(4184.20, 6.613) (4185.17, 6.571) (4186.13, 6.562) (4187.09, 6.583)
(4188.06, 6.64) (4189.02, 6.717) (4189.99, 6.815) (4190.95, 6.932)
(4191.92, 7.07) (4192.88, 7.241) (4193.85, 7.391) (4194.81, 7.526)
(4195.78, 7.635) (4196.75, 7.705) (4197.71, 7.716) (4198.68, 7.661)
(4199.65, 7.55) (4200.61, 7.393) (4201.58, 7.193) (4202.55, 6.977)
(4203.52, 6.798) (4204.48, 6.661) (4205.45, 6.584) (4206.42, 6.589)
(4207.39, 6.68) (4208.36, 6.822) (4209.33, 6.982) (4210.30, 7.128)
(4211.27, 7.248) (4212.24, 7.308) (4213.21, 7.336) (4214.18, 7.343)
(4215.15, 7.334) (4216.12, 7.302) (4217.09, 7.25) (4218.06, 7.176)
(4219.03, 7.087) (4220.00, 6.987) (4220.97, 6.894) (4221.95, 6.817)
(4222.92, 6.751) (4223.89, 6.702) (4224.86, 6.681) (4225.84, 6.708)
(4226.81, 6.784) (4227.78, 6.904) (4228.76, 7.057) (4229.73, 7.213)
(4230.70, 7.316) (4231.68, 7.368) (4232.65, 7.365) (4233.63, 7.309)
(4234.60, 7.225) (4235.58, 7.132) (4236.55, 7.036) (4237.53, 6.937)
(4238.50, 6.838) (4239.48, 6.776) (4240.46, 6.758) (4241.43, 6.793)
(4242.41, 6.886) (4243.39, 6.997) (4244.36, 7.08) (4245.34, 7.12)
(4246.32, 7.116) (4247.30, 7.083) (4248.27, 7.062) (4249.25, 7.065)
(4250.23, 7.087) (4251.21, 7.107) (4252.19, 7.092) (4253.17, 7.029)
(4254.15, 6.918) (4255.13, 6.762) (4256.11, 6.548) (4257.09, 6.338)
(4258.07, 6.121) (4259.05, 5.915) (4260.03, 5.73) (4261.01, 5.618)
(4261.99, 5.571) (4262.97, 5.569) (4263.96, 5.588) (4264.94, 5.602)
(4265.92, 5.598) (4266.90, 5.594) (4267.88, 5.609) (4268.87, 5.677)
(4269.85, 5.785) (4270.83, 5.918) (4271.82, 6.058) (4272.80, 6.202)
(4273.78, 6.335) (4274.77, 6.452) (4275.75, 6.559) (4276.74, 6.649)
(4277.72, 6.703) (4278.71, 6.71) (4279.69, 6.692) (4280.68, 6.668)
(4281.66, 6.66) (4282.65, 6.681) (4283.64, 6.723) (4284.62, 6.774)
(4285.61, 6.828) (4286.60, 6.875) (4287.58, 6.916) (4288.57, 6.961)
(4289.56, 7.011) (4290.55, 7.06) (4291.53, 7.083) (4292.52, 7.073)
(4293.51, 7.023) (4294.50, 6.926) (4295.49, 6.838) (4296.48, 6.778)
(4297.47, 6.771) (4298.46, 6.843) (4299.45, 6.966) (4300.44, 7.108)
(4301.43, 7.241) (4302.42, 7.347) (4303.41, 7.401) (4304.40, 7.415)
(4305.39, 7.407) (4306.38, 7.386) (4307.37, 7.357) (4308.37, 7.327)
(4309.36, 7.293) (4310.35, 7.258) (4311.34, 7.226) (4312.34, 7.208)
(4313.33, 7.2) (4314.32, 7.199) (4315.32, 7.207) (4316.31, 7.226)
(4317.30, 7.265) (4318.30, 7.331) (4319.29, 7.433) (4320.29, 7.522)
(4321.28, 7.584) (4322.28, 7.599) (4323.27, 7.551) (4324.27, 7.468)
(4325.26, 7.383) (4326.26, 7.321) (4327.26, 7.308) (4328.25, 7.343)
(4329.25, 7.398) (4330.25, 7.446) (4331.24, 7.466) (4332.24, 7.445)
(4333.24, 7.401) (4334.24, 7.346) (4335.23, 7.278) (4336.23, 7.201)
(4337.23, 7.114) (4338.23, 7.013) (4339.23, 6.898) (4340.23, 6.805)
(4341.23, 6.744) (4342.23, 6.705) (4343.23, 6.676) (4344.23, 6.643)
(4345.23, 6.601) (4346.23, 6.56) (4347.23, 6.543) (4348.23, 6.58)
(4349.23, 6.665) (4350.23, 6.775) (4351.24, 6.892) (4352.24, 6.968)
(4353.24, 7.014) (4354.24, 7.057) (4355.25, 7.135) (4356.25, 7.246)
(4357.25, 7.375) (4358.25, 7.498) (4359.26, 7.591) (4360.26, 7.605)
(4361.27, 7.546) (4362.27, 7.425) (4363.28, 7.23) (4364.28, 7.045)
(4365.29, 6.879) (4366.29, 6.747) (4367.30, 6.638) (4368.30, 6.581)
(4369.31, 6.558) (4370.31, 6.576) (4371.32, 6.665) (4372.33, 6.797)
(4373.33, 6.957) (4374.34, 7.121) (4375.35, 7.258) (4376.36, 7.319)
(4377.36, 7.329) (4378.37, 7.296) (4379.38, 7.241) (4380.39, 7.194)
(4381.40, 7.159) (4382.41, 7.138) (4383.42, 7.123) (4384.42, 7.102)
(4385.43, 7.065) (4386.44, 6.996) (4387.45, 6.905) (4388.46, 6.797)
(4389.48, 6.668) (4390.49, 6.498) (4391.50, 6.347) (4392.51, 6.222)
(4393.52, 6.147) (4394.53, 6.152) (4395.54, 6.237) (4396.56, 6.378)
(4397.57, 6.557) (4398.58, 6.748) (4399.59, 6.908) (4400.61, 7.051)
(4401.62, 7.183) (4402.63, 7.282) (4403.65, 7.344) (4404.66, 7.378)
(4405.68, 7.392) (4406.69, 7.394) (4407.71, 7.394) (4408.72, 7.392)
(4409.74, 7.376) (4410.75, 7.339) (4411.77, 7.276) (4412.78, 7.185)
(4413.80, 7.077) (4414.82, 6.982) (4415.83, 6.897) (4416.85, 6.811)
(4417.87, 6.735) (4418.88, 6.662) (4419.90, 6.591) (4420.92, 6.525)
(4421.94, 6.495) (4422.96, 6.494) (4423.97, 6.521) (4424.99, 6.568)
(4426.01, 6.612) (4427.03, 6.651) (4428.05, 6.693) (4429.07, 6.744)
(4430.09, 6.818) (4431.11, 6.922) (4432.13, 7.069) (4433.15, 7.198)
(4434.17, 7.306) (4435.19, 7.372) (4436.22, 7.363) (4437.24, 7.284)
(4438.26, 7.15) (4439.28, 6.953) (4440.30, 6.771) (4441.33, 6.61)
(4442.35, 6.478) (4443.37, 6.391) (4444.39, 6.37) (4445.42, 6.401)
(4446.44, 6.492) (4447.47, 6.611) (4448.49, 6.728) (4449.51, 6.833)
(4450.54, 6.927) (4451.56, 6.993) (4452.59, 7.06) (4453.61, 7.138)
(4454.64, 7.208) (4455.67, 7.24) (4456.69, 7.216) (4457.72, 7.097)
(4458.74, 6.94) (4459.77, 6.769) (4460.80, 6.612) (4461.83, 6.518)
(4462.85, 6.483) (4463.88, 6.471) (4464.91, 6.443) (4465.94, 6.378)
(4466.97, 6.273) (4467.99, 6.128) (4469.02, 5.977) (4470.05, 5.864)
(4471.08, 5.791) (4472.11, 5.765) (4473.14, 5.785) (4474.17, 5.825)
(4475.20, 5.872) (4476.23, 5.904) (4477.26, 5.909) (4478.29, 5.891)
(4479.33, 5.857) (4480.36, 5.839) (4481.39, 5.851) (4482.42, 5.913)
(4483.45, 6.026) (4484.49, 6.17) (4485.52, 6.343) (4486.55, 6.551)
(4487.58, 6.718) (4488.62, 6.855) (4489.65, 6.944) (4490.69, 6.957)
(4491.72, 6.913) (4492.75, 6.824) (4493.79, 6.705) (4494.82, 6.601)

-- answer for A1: -0.15 mag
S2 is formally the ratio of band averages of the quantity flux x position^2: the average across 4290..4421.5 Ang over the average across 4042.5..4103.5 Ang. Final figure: 1.40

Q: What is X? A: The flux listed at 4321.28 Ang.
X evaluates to 7.584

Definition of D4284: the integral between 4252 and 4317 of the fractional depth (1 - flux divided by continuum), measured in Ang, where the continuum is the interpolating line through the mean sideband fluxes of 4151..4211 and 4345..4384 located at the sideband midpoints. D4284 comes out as 3.6 Ang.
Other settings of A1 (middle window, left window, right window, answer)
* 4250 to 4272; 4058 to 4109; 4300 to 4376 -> 0.11 mag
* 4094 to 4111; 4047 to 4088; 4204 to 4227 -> 0.07 mag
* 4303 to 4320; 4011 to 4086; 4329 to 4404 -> -0.08 mag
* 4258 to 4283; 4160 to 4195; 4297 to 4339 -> 0.19 mag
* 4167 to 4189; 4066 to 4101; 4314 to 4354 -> -0.13 mag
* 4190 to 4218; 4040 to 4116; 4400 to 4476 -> -0.17 mag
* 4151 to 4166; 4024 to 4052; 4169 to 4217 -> -0.07 mag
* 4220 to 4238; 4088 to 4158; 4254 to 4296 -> -0.14 mag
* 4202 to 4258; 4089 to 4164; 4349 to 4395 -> -0.11 mag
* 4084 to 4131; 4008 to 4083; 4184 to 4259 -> 0.22 mag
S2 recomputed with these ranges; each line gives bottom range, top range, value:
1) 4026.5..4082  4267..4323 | 1.28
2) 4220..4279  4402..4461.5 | 1.14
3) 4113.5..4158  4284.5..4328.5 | 1.38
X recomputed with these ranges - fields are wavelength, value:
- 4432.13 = 7.069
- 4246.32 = 7.116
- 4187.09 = 6.583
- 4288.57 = 6.961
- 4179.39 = 7.05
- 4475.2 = 5.872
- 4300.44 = 7.108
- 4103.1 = 6.153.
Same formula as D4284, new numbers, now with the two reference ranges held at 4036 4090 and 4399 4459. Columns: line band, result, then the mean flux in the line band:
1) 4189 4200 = -1.9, 7.35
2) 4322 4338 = -1.7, 7.37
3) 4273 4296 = -0.9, 6.78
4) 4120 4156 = 3.4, 5.54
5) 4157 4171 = -2.5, 7.3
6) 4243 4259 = -1.1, 6.88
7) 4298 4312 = -1.4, 7.26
